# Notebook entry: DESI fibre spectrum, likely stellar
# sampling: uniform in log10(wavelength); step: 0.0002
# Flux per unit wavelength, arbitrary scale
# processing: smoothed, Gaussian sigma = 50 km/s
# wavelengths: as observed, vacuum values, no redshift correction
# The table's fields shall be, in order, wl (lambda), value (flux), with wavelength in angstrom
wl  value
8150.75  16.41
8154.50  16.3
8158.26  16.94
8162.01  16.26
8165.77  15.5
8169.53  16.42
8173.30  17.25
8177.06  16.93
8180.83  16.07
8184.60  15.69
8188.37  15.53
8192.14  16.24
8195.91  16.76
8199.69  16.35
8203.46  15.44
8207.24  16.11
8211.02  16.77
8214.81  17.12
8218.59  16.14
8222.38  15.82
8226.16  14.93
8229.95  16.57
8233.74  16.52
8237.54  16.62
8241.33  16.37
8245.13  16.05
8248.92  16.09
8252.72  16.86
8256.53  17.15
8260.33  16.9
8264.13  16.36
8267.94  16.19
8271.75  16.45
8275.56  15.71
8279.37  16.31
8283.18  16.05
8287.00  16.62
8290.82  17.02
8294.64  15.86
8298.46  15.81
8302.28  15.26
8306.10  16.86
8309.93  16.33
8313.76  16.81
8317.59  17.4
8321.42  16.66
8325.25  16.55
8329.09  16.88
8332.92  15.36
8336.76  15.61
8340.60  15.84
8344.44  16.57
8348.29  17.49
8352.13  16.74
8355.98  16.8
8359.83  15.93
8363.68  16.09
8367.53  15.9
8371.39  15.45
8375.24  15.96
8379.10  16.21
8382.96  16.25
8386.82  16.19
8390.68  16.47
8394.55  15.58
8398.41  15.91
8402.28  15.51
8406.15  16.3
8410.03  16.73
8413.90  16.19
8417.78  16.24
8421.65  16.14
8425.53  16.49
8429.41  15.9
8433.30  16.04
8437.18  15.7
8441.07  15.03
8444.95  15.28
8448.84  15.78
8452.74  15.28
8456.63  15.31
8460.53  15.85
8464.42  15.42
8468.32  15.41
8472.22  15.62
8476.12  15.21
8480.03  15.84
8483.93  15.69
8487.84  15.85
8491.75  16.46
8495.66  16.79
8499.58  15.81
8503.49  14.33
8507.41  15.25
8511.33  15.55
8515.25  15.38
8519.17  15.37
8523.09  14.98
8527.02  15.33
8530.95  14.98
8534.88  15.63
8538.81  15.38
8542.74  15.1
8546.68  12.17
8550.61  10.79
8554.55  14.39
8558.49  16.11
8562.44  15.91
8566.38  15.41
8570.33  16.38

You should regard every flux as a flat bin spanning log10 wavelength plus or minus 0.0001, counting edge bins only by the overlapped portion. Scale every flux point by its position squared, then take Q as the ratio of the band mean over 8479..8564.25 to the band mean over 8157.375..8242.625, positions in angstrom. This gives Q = 1.00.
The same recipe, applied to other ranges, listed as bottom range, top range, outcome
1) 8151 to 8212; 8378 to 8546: 1.03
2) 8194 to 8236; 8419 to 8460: 1.02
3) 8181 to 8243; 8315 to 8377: 1.04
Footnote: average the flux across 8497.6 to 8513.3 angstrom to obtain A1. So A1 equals 15.2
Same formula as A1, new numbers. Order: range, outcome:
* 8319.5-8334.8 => 16.4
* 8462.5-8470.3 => 15.4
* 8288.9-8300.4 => 16.2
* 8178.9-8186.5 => 15.9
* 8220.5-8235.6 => 16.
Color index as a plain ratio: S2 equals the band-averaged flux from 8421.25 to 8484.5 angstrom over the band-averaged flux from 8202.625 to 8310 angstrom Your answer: 0.96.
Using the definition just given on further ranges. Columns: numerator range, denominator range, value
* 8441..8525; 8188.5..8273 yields 0.95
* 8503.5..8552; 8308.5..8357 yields 0.89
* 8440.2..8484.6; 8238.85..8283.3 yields 0.94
